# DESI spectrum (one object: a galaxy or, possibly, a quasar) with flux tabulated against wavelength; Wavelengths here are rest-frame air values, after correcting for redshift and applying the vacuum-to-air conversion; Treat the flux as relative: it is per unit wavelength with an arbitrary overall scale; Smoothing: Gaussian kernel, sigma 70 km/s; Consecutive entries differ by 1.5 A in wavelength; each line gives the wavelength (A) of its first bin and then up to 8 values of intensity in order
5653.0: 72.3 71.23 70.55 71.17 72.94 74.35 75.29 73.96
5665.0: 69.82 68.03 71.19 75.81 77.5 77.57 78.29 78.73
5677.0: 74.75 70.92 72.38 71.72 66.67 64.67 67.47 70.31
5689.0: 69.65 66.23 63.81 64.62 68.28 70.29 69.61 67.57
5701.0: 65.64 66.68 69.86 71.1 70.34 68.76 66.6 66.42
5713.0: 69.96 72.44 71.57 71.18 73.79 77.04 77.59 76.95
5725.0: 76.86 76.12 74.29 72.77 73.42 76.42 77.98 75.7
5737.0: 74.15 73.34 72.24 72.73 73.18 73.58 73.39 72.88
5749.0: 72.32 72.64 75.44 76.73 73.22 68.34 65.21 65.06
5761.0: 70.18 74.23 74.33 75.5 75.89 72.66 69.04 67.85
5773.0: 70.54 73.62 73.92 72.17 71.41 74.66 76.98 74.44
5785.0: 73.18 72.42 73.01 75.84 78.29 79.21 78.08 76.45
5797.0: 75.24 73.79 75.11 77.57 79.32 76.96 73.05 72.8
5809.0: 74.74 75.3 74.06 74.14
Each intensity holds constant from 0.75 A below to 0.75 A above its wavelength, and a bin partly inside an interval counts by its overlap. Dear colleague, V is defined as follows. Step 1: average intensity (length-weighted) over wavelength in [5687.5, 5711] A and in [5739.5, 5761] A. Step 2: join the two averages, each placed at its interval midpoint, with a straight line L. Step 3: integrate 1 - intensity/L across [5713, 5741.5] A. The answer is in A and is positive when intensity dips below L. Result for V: -1.78 A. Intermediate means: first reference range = 68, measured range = 74.5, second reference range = 71.9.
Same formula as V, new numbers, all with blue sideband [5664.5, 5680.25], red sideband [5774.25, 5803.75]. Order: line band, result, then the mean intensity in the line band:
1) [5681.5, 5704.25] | 2.1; 67.5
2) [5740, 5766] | 0.9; 72.3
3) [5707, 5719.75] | 0.8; 70.1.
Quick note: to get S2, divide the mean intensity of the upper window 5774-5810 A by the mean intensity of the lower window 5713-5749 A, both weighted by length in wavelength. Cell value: 1.01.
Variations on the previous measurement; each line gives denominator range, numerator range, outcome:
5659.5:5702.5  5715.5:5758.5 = 1.04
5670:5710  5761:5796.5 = 1.06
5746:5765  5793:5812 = 1.05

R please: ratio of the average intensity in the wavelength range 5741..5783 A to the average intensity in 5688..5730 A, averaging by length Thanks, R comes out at 1.03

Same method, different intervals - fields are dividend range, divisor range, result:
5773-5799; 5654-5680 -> 1.02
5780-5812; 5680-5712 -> 1.11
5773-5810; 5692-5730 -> 1.06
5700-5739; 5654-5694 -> 1.01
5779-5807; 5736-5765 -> 1.05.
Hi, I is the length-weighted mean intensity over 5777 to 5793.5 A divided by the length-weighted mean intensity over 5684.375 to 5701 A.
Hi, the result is 1.1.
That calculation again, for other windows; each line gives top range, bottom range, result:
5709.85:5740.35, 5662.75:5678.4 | 0.99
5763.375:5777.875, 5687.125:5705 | 1.07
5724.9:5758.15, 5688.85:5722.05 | 1.06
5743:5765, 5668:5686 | 0.98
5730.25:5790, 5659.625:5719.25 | 1.03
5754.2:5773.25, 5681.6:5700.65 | 1.05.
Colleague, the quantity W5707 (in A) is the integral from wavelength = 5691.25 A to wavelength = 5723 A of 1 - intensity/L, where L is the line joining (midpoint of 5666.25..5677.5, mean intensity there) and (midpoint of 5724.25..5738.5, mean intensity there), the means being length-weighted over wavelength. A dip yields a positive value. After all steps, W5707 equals 2.4 A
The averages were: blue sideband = 75.6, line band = 69.7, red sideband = 75.2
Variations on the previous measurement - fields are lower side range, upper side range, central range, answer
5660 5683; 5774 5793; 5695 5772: 2.1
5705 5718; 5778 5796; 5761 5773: 0.2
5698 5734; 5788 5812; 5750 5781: 1.0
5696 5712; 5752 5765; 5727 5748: -1.2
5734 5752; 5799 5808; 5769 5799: 0.4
